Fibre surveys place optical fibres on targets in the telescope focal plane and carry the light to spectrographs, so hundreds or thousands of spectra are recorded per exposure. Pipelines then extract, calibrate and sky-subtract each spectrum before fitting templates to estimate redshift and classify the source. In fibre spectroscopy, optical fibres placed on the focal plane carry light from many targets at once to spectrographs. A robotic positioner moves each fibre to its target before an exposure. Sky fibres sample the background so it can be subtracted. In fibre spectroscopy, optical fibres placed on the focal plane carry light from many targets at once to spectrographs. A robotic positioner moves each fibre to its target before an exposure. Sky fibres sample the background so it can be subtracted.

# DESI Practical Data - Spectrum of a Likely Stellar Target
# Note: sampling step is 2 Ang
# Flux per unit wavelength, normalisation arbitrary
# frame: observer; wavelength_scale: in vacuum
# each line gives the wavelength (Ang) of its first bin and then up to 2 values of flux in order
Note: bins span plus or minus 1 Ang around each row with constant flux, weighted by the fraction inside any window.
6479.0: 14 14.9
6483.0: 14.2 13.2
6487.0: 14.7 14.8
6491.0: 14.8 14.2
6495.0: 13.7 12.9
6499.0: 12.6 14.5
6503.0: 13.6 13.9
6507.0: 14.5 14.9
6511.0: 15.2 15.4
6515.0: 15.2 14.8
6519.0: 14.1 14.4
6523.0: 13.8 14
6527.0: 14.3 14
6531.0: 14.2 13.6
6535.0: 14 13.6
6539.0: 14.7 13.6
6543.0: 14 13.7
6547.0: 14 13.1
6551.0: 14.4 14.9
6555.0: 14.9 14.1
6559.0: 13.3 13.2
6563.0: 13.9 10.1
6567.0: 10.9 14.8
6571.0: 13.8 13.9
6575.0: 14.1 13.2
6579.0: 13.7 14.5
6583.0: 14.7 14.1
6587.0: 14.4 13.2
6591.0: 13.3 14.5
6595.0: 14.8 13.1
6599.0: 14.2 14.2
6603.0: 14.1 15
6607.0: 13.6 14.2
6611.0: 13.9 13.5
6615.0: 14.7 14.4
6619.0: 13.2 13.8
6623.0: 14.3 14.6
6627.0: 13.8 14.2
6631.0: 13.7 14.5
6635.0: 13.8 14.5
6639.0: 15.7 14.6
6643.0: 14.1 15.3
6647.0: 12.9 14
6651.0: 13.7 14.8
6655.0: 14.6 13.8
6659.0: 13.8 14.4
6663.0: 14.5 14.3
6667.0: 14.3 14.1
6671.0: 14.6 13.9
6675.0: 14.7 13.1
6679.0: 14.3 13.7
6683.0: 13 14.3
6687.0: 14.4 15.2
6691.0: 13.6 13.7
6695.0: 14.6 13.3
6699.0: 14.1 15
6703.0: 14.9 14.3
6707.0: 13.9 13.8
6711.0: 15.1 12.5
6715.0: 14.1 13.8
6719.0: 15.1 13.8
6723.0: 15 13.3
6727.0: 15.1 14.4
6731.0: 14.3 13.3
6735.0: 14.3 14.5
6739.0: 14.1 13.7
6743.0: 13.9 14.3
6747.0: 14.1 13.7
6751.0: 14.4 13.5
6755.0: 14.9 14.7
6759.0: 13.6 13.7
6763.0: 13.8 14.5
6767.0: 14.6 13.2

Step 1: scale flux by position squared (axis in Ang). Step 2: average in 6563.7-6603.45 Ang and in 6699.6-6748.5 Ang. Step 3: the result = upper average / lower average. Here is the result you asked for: 1.08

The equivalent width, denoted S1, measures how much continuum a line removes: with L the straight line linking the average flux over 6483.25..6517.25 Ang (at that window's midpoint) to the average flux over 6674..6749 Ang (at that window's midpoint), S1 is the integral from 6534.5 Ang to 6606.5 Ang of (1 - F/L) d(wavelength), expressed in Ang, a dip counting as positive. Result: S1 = 2.0 Ang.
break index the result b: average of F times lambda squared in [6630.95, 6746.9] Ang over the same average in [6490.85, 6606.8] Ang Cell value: 1.1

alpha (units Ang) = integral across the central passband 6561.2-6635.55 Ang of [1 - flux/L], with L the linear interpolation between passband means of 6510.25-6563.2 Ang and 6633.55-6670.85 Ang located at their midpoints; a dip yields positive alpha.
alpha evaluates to 2.0 Ang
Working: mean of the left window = 14.2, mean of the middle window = 13.9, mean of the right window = 14.3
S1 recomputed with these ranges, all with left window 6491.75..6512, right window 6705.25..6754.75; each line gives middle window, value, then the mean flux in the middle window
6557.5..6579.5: 1.3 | 13.2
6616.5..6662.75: -0.4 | 14.2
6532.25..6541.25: 0.1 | 13.9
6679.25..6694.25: 0.1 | 14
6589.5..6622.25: 0.1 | 14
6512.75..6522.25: -0.5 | 14.7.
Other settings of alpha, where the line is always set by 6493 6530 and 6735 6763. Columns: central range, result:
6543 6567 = 1.16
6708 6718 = 0.17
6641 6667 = -0.13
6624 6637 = 0.01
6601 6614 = 0.09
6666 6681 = 0.01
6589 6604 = 0.20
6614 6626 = -0.01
